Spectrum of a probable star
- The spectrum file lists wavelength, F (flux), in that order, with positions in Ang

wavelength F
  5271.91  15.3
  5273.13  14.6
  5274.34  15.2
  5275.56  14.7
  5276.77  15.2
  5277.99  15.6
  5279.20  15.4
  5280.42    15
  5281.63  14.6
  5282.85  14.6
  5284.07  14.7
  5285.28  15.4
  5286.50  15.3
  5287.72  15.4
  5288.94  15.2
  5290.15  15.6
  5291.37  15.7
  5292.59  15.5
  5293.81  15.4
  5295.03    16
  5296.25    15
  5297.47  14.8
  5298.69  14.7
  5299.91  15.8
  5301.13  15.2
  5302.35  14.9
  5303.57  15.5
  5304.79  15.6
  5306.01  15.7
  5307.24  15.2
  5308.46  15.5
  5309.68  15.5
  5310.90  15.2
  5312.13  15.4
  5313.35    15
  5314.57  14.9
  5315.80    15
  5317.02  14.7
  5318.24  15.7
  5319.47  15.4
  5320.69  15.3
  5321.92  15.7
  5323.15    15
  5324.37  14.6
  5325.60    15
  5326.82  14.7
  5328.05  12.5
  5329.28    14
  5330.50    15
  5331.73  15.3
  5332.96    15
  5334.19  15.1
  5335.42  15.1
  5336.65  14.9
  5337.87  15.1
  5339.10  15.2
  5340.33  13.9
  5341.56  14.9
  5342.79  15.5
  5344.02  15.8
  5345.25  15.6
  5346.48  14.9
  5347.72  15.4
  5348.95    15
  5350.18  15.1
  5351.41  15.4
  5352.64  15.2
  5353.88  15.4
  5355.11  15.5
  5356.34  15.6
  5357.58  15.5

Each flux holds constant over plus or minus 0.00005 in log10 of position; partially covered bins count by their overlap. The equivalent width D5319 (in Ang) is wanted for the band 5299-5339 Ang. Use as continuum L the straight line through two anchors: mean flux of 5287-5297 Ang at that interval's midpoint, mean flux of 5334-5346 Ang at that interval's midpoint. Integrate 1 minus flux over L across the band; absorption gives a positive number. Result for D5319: 0.5 Ang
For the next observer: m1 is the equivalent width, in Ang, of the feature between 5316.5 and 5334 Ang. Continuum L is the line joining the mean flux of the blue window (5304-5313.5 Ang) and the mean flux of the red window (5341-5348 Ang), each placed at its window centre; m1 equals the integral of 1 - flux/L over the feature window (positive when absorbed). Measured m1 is 0.6 Ang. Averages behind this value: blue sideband 15.4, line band 14.9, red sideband 15.3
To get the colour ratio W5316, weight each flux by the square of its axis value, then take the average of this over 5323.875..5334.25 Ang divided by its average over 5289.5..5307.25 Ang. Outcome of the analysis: 1.0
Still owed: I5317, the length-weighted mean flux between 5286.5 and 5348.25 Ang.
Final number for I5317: 15.1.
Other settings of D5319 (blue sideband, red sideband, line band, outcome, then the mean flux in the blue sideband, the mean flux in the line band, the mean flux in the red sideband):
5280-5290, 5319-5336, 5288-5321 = -0.79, 15.1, 15.3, 14.8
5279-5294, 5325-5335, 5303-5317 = -0.40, 15.2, 15.3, 14.6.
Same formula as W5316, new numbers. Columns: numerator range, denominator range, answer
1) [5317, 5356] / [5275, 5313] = 1.00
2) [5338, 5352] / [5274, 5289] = 1.03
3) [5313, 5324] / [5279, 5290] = 1.02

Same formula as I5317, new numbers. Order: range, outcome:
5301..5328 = 15.2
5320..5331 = 14.7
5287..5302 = 15.3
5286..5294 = 15.4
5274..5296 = 15.2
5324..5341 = 14.7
